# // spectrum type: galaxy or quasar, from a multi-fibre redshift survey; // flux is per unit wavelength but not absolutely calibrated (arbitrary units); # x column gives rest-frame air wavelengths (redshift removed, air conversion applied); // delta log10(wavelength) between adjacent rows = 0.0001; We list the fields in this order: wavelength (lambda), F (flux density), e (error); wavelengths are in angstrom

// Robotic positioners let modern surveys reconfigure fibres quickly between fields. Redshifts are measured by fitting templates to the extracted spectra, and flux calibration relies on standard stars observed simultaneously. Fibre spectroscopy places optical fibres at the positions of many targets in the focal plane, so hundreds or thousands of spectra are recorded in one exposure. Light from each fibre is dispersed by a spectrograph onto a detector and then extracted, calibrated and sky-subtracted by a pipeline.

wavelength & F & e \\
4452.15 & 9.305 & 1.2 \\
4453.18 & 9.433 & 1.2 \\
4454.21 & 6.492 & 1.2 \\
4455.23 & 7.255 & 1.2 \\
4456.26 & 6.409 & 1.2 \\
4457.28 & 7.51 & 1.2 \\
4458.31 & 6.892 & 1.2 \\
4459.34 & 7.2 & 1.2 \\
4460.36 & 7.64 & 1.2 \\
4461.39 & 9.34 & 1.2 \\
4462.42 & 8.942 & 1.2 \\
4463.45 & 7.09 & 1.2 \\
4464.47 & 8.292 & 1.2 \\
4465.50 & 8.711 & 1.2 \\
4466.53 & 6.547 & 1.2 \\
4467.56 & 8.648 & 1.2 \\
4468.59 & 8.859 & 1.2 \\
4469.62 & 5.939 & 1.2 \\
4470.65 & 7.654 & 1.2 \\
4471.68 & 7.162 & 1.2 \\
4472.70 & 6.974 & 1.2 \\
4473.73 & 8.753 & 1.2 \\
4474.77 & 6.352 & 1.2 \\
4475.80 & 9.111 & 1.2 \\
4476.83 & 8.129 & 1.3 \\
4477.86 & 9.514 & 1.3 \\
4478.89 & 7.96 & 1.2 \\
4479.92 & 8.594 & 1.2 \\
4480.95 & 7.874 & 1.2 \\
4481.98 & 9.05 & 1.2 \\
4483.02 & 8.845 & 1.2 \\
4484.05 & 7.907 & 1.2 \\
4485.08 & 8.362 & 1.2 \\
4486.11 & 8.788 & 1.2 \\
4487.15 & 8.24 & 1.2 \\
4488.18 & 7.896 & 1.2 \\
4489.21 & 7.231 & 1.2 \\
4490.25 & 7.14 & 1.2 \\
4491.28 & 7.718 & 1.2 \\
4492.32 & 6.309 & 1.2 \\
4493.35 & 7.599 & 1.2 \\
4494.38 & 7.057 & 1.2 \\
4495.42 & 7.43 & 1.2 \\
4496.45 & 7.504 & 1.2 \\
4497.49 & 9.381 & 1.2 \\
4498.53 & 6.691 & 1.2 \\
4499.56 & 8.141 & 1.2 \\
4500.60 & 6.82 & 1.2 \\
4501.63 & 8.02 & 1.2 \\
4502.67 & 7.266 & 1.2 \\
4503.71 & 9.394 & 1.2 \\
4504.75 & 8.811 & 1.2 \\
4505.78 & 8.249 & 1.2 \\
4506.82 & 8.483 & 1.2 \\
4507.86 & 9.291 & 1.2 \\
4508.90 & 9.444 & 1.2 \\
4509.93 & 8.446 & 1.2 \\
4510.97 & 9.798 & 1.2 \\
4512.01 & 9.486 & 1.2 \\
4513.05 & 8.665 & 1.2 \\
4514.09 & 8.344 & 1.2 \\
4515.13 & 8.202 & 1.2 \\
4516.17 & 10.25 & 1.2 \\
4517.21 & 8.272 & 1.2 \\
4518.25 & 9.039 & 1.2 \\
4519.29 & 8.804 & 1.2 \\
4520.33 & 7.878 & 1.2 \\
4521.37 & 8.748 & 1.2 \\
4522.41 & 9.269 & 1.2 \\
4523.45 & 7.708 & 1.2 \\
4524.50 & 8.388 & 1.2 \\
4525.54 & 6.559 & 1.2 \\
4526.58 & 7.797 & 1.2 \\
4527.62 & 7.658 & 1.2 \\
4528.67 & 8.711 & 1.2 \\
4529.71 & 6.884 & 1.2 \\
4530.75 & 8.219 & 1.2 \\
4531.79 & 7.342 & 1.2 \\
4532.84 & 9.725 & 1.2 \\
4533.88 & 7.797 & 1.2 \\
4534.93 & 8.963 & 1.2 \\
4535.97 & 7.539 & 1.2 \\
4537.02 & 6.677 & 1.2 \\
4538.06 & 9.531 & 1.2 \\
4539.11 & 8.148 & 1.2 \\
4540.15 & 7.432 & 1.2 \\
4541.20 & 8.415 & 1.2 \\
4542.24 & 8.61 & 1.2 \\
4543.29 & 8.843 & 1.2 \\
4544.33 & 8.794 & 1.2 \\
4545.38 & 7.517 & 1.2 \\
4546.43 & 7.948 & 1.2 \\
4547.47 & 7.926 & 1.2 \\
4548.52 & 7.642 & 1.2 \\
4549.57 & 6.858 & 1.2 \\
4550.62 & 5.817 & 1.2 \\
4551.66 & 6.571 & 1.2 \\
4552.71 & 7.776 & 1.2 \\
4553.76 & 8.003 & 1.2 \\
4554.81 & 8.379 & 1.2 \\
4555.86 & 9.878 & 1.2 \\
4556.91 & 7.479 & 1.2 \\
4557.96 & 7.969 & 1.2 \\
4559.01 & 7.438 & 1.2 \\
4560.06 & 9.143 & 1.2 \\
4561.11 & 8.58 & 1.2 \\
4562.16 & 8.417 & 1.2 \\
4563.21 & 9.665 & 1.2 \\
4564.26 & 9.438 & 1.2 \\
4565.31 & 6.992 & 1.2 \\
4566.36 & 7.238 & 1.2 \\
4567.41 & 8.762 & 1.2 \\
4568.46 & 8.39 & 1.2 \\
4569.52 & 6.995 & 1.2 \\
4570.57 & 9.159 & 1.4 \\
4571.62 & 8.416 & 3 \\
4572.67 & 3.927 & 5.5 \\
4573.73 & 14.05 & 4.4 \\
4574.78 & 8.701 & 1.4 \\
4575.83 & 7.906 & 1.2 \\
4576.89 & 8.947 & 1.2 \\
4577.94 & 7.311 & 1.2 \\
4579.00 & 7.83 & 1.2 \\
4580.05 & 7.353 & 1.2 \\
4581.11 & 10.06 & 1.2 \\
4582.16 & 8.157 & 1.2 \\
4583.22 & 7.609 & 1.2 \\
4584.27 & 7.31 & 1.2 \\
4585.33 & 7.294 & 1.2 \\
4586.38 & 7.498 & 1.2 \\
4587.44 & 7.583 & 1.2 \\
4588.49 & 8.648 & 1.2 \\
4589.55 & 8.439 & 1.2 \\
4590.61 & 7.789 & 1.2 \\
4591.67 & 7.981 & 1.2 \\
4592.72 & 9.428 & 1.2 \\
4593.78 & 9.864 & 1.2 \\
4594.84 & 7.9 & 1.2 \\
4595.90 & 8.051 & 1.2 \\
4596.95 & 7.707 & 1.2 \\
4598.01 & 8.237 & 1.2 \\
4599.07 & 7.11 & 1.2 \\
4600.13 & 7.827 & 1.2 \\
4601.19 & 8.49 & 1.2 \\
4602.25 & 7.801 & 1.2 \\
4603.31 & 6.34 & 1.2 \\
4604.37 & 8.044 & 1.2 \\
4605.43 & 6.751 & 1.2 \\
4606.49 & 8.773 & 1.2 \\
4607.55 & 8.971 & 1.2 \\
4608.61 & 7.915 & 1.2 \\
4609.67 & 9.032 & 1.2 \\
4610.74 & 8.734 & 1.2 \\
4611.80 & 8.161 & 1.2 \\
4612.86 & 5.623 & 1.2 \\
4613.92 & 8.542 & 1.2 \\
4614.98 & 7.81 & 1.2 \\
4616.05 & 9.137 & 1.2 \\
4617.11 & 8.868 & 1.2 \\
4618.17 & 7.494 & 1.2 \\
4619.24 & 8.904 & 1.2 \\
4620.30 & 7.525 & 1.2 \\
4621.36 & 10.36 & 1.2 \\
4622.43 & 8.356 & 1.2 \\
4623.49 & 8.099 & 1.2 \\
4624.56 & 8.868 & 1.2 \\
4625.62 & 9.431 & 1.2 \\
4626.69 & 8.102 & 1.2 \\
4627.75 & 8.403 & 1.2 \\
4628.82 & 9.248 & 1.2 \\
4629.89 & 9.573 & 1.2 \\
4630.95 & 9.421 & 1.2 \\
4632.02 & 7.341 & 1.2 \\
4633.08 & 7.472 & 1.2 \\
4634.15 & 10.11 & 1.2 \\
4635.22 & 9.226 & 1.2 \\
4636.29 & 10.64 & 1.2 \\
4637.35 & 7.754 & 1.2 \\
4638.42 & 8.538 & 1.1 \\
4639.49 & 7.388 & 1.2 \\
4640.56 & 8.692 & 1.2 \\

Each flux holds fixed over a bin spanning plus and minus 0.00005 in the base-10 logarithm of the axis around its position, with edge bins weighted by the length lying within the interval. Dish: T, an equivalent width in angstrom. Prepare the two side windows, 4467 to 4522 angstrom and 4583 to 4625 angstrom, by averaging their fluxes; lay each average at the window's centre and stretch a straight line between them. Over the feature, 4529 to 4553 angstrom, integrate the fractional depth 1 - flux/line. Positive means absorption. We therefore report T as 0.9 angstrom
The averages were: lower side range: 8.2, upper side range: 8.13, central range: 7.88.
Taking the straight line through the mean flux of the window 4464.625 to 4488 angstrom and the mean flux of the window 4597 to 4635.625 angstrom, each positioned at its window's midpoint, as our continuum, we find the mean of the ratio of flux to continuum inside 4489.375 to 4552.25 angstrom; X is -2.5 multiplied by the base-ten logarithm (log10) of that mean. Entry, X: 0.009 mag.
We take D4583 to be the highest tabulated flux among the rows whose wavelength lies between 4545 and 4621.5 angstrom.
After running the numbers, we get 14.05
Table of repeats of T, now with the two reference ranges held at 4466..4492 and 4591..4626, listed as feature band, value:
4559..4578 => -0.68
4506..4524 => -1.76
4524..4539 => 0.15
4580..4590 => 0.20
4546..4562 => 0.55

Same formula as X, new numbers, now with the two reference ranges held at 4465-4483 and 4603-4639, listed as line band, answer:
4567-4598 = 0.014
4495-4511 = -0.024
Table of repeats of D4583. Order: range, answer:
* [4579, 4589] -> 10.06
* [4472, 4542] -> 10.25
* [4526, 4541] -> 9.725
